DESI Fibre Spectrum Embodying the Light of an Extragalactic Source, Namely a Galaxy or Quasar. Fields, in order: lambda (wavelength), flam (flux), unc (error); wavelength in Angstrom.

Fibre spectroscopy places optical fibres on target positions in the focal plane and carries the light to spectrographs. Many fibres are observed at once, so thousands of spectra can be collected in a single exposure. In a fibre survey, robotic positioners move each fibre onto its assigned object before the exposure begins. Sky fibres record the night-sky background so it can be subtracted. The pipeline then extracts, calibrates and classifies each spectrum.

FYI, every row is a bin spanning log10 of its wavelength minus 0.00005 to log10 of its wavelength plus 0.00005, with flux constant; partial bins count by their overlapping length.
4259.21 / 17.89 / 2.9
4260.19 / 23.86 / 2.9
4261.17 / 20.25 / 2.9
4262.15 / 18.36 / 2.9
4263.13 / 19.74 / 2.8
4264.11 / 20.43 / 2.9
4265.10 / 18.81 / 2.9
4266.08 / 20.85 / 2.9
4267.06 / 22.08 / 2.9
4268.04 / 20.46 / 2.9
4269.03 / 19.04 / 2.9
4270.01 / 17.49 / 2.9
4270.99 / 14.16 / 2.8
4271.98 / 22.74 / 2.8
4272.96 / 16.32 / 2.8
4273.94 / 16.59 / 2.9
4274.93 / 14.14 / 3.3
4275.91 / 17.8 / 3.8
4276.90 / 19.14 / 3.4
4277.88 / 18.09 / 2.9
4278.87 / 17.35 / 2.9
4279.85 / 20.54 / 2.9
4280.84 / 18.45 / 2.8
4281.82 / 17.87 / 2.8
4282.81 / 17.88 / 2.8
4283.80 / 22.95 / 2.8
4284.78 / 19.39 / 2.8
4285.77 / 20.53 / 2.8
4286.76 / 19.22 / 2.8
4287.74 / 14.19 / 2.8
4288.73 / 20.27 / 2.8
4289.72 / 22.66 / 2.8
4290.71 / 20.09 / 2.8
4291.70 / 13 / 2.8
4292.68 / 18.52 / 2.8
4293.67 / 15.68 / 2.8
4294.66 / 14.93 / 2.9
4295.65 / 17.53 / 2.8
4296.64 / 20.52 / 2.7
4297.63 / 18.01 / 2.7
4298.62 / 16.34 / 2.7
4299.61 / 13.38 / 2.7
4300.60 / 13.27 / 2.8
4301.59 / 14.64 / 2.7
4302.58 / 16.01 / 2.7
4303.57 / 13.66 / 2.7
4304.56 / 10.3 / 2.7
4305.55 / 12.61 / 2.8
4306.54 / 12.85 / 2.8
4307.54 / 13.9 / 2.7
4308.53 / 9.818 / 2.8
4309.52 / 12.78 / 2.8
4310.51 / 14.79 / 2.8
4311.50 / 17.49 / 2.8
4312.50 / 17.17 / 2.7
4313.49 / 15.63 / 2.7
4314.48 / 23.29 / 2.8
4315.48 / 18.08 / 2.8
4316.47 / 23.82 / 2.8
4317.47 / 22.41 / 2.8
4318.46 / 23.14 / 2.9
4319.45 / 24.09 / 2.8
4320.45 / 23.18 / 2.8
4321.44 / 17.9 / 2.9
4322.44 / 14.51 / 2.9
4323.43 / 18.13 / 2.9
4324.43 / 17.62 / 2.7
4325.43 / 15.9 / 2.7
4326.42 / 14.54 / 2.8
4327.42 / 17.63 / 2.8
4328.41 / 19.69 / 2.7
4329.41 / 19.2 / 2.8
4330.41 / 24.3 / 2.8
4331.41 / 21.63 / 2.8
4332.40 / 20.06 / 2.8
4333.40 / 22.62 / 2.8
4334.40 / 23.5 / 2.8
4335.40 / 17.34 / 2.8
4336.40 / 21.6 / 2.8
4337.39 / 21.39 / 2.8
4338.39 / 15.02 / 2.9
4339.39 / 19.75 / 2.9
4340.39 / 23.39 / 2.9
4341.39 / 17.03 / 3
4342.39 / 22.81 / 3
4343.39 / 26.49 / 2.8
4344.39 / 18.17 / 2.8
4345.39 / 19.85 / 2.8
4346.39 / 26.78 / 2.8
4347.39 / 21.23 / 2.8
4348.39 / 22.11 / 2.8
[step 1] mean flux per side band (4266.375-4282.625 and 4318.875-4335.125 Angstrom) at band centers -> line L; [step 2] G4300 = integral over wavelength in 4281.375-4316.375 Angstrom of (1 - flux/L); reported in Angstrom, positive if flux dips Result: 4.2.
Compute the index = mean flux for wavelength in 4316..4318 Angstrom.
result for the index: 23.1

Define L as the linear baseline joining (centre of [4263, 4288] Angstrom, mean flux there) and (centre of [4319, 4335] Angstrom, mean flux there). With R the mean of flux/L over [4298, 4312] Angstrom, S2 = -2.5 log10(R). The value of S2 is 0.37 mag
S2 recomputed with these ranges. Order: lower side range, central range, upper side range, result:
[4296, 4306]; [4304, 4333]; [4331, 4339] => 0.00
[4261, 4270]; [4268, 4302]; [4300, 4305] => -0.08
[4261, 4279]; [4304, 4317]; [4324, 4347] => 0.25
